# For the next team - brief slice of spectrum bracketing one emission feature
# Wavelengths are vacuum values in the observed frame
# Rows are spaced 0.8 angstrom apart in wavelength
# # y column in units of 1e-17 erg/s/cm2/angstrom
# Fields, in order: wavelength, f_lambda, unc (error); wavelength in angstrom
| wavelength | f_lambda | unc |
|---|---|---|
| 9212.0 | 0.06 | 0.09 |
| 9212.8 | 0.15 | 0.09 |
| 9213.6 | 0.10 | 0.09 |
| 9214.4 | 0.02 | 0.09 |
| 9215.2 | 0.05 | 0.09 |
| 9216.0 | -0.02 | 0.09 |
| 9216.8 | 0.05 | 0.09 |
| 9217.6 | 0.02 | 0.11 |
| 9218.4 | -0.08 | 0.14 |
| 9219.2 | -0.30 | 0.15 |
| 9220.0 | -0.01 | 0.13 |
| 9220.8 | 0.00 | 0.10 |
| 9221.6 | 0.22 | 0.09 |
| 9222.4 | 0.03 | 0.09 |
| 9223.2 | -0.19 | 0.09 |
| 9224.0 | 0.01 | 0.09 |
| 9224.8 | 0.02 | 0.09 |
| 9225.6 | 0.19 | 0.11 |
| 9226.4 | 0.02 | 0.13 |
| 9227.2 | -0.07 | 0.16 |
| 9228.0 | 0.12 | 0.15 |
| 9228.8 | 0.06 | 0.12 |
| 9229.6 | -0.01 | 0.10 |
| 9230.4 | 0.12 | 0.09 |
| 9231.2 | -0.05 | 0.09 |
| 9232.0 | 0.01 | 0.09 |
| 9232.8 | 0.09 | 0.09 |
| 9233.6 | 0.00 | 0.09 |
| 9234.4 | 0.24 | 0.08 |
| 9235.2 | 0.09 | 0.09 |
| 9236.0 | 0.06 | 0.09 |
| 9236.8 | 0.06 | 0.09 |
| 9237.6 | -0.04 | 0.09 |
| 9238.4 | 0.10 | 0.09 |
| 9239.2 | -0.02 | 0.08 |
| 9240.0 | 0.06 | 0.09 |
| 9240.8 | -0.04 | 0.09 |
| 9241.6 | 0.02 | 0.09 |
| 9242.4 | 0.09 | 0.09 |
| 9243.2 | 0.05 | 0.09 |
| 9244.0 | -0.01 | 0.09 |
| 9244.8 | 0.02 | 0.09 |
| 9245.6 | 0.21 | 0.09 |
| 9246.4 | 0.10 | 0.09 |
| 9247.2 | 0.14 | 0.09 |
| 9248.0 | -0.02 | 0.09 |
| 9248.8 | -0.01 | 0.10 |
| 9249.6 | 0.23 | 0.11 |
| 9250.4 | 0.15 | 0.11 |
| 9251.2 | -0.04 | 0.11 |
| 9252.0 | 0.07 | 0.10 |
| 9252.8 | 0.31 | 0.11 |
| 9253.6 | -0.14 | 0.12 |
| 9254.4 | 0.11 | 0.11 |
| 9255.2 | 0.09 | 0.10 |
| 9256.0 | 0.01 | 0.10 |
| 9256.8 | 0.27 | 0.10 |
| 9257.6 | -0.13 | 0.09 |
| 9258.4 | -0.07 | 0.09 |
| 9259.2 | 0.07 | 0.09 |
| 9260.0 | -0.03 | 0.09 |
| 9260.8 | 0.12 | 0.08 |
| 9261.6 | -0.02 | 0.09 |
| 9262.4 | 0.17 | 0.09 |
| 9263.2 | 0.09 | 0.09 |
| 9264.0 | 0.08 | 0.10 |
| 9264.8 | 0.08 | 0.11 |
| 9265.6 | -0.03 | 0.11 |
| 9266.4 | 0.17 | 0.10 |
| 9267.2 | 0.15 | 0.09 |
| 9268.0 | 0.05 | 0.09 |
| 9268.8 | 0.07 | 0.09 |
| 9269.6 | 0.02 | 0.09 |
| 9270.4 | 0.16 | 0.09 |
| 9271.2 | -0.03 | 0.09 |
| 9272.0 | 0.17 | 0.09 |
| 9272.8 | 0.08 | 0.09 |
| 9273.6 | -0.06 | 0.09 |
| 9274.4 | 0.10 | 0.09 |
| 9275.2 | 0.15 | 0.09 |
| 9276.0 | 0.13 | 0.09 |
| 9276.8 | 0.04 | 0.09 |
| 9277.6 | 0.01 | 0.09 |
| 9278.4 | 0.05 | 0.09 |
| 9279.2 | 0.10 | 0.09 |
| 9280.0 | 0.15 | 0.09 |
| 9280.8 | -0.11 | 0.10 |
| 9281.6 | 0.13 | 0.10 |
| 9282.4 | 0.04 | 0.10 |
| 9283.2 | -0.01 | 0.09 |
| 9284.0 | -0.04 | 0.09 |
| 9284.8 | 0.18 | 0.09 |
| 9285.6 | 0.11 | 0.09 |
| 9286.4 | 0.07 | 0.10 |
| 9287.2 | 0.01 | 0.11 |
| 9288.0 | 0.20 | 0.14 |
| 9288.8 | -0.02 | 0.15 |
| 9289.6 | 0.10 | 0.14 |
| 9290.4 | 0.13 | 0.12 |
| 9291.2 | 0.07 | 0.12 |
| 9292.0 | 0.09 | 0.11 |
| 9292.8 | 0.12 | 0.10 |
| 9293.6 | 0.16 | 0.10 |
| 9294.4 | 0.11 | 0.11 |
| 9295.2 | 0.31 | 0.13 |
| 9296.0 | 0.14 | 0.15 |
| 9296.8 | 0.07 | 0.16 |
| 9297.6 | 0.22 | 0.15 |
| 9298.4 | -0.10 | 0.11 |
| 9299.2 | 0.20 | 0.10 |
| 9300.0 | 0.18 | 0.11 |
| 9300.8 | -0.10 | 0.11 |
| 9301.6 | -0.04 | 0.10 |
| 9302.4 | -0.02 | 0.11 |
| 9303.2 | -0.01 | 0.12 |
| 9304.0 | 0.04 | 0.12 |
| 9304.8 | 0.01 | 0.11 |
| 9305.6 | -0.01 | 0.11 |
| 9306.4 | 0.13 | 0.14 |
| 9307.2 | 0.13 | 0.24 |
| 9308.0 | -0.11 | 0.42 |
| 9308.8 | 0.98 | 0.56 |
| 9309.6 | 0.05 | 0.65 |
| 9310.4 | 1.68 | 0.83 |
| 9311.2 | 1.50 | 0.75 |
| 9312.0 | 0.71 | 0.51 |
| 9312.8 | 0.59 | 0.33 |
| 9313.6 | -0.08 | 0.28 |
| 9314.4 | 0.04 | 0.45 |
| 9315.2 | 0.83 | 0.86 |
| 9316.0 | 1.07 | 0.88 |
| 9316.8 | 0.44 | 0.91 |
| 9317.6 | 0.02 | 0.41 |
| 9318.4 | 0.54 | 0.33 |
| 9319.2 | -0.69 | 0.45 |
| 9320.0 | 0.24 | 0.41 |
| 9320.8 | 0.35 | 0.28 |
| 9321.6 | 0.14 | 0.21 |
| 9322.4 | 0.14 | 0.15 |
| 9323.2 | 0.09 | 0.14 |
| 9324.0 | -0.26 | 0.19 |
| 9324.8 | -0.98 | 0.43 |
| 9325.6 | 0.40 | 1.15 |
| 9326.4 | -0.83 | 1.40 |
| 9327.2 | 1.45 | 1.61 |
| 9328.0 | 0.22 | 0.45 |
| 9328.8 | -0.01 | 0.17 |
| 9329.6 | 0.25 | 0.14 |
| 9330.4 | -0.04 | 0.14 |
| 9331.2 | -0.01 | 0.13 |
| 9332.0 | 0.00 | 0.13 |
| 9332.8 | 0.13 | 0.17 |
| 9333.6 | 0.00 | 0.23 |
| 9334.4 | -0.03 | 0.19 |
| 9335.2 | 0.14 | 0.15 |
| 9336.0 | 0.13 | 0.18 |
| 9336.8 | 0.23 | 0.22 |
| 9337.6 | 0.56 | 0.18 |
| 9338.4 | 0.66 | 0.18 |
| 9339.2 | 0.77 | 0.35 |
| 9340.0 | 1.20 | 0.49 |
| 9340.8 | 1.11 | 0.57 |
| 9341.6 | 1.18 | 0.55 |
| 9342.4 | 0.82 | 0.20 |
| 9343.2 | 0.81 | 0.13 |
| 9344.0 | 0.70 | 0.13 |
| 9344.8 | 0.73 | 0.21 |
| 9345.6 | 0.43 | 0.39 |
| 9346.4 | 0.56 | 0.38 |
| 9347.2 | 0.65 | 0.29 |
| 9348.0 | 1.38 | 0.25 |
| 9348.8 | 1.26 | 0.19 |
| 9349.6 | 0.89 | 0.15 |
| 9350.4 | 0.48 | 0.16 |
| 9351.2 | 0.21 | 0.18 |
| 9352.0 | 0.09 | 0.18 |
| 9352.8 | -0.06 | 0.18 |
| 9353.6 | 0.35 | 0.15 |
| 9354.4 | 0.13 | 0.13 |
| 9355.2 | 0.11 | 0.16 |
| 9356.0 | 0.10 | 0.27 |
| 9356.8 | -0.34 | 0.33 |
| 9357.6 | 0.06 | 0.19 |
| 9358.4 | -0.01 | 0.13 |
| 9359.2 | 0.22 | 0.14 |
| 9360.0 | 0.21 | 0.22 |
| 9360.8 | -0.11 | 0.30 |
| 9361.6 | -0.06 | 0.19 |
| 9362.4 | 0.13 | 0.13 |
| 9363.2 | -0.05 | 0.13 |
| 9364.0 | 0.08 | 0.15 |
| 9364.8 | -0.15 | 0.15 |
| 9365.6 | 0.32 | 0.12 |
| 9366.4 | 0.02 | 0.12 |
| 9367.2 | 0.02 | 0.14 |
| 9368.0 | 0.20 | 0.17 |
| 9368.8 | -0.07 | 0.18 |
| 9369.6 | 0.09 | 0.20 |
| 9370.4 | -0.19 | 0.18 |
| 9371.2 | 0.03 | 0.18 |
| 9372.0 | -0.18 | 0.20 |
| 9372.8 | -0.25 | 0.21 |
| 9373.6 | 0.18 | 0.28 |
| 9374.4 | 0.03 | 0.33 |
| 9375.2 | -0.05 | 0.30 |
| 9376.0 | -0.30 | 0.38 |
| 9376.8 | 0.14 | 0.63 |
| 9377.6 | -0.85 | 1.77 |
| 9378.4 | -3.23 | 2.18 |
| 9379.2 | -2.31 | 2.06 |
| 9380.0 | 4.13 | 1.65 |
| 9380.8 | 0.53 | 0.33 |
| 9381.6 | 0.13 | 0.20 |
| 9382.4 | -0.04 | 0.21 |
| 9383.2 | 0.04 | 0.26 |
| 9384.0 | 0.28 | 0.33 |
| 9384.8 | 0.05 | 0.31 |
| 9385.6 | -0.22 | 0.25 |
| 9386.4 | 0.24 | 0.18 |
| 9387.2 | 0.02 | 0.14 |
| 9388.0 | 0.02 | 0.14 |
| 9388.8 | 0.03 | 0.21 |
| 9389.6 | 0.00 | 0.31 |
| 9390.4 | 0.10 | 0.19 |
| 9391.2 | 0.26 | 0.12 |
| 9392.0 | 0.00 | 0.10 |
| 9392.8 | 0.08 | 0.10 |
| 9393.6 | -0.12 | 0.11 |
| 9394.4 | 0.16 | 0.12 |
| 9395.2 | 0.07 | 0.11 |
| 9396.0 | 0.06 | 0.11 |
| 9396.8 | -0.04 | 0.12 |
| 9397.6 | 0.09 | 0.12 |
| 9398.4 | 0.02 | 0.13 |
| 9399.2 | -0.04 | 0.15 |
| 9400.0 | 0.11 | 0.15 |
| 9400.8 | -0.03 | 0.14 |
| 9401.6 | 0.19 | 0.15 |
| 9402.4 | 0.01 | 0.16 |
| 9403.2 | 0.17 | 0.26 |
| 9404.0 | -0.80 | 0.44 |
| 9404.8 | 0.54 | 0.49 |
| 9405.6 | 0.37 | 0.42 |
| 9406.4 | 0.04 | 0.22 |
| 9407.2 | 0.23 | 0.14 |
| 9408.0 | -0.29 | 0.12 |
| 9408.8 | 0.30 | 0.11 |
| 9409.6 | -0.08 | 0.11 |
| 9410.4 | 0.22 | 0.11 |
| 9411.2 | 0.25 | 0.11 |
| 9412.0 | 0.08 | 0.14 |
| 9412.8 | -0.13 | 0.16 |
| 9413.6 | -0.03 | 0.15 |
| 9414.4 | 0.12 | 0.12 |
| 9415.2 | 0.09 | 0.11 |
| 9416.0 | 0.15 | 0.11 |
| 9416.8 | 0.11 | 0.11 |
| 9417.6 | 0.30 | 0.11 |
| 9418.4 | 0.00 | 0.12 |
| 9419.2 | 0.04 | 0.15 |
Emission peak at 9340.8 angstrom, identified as [O II] 3727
